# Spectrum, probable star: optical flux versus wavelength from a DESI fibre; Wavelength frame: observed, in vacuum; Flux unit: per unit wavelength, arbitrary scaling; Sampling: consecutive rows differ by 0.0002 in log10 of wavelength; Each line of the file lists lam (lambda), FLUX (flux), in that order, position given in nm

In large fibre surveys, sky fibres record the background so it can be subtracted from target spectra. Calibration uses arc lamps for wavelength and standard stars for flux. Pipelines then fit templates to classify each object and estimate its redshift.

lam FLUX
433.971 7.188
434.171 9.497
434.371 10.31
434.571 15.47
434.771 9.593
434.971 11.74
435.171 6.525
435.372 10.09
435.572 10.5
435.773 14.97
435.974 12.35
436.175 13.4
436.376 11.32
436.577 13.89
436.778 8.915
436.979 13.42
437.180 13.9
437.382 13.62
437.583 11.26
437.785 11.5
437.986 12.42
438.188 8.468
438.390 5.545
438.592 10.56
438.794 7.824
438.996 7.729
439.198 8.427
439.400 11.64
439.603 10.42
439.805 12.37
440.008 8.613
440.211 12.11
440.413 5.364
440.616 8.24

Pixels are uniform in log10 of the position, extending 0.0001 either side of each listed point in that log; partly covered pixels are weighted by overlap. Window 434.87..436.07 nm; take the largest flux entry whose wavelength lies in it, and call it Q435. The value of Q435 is 14.97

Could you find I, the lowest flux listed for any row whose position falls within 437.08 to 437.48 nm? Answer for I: 13.62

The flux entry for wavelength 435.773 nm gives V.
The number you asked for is 14.97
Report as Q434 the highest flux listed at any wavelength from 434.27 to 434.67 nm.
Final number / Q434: 15.47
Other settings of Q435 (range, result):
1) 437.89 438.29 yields 12.42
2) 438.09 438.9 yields 10.56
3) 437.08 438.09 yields 13.9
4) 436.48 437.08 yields 13.89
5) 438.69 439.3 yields 8.427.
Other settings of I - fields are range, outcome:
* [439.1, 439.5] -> 8.427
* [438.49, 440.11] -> 7.729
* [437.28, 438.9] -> 5.545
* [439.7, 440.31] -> 8.613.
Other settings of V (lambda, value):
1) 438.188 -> 8.468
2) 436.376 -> 11.32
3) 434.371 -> 10.31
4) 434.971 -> 11.74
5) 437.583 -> 11.26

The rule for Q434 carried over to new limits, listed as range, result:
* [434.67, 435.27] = 11.74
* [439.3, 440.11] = 12.37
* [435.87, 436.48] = 13.4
